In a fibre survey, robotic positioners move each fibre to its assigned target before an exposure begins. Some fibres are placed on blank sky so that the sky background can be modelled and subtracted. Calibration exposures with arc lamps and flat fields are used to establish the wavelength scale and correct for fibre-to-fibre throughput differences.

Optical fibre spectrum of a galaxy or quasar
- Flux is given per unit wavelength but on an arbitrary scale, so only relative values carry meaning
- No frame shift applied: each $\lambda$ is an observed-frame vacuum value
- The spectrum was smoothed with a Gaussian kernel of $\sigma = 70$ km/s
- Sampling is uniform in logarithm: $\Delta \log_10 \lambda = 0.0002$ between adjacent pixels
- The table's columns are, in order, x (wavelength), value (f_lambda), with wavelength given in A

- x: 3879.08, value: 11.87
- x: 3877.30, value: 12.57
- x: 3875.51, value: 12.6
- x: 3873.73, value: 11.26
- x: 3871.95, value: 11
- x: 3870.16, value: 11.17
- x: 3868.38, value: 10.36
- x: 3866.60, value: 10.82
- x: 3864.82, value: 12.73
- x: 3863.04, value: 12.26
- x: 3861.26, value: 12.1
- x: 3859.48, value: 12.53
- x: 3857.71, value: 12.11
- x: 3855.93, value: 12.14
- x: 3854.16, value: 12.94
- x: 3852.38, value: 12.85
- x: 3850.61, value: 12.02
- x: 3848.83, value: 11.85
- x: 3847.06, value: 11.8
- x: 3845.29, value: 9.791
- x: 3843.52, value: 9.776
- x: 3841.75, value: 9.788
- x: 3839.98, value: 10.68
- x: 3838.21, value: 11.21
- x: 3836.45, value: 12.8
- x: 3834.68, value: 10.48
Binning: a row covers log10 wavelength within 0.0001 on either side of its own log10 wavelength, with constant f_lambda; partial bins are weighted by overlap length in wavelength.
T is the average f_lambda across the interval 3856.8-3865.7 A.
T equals 12.3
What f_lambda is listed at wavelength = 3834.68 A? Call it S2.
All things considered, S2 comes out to 10.48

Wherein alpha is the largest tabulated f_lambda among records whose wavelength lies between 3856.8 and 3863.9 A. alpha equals 12.53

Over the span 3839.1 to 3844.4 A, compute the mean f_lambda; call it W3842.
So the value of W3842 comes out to 10.1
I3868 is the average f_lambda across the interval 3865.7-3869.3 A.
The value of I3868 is 10.6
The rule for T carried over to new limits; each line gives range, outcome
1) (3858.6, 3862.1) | 12.3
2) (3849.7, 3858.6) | 12.4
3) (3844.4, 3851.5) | 11.4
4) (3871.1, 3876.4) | 11.6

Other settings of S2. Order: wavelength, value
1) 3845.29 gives 9.791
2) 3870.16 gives 11.17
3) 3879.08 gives 11.87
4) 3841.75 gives 9.788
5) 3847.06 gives 11.8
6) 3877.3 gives 12.57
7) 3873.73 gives 11.26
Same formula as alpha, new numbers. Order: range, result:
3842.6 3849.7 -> 11.85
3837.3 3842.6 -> 11.21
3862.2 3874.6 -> 12.73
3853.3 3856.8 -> 12.94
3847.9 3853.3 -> 12.85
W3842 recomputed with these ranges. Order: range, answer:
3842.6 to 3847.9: 10.4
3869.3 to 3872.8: 11.1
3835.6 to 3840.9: 11.6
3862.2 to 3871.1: 11.5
